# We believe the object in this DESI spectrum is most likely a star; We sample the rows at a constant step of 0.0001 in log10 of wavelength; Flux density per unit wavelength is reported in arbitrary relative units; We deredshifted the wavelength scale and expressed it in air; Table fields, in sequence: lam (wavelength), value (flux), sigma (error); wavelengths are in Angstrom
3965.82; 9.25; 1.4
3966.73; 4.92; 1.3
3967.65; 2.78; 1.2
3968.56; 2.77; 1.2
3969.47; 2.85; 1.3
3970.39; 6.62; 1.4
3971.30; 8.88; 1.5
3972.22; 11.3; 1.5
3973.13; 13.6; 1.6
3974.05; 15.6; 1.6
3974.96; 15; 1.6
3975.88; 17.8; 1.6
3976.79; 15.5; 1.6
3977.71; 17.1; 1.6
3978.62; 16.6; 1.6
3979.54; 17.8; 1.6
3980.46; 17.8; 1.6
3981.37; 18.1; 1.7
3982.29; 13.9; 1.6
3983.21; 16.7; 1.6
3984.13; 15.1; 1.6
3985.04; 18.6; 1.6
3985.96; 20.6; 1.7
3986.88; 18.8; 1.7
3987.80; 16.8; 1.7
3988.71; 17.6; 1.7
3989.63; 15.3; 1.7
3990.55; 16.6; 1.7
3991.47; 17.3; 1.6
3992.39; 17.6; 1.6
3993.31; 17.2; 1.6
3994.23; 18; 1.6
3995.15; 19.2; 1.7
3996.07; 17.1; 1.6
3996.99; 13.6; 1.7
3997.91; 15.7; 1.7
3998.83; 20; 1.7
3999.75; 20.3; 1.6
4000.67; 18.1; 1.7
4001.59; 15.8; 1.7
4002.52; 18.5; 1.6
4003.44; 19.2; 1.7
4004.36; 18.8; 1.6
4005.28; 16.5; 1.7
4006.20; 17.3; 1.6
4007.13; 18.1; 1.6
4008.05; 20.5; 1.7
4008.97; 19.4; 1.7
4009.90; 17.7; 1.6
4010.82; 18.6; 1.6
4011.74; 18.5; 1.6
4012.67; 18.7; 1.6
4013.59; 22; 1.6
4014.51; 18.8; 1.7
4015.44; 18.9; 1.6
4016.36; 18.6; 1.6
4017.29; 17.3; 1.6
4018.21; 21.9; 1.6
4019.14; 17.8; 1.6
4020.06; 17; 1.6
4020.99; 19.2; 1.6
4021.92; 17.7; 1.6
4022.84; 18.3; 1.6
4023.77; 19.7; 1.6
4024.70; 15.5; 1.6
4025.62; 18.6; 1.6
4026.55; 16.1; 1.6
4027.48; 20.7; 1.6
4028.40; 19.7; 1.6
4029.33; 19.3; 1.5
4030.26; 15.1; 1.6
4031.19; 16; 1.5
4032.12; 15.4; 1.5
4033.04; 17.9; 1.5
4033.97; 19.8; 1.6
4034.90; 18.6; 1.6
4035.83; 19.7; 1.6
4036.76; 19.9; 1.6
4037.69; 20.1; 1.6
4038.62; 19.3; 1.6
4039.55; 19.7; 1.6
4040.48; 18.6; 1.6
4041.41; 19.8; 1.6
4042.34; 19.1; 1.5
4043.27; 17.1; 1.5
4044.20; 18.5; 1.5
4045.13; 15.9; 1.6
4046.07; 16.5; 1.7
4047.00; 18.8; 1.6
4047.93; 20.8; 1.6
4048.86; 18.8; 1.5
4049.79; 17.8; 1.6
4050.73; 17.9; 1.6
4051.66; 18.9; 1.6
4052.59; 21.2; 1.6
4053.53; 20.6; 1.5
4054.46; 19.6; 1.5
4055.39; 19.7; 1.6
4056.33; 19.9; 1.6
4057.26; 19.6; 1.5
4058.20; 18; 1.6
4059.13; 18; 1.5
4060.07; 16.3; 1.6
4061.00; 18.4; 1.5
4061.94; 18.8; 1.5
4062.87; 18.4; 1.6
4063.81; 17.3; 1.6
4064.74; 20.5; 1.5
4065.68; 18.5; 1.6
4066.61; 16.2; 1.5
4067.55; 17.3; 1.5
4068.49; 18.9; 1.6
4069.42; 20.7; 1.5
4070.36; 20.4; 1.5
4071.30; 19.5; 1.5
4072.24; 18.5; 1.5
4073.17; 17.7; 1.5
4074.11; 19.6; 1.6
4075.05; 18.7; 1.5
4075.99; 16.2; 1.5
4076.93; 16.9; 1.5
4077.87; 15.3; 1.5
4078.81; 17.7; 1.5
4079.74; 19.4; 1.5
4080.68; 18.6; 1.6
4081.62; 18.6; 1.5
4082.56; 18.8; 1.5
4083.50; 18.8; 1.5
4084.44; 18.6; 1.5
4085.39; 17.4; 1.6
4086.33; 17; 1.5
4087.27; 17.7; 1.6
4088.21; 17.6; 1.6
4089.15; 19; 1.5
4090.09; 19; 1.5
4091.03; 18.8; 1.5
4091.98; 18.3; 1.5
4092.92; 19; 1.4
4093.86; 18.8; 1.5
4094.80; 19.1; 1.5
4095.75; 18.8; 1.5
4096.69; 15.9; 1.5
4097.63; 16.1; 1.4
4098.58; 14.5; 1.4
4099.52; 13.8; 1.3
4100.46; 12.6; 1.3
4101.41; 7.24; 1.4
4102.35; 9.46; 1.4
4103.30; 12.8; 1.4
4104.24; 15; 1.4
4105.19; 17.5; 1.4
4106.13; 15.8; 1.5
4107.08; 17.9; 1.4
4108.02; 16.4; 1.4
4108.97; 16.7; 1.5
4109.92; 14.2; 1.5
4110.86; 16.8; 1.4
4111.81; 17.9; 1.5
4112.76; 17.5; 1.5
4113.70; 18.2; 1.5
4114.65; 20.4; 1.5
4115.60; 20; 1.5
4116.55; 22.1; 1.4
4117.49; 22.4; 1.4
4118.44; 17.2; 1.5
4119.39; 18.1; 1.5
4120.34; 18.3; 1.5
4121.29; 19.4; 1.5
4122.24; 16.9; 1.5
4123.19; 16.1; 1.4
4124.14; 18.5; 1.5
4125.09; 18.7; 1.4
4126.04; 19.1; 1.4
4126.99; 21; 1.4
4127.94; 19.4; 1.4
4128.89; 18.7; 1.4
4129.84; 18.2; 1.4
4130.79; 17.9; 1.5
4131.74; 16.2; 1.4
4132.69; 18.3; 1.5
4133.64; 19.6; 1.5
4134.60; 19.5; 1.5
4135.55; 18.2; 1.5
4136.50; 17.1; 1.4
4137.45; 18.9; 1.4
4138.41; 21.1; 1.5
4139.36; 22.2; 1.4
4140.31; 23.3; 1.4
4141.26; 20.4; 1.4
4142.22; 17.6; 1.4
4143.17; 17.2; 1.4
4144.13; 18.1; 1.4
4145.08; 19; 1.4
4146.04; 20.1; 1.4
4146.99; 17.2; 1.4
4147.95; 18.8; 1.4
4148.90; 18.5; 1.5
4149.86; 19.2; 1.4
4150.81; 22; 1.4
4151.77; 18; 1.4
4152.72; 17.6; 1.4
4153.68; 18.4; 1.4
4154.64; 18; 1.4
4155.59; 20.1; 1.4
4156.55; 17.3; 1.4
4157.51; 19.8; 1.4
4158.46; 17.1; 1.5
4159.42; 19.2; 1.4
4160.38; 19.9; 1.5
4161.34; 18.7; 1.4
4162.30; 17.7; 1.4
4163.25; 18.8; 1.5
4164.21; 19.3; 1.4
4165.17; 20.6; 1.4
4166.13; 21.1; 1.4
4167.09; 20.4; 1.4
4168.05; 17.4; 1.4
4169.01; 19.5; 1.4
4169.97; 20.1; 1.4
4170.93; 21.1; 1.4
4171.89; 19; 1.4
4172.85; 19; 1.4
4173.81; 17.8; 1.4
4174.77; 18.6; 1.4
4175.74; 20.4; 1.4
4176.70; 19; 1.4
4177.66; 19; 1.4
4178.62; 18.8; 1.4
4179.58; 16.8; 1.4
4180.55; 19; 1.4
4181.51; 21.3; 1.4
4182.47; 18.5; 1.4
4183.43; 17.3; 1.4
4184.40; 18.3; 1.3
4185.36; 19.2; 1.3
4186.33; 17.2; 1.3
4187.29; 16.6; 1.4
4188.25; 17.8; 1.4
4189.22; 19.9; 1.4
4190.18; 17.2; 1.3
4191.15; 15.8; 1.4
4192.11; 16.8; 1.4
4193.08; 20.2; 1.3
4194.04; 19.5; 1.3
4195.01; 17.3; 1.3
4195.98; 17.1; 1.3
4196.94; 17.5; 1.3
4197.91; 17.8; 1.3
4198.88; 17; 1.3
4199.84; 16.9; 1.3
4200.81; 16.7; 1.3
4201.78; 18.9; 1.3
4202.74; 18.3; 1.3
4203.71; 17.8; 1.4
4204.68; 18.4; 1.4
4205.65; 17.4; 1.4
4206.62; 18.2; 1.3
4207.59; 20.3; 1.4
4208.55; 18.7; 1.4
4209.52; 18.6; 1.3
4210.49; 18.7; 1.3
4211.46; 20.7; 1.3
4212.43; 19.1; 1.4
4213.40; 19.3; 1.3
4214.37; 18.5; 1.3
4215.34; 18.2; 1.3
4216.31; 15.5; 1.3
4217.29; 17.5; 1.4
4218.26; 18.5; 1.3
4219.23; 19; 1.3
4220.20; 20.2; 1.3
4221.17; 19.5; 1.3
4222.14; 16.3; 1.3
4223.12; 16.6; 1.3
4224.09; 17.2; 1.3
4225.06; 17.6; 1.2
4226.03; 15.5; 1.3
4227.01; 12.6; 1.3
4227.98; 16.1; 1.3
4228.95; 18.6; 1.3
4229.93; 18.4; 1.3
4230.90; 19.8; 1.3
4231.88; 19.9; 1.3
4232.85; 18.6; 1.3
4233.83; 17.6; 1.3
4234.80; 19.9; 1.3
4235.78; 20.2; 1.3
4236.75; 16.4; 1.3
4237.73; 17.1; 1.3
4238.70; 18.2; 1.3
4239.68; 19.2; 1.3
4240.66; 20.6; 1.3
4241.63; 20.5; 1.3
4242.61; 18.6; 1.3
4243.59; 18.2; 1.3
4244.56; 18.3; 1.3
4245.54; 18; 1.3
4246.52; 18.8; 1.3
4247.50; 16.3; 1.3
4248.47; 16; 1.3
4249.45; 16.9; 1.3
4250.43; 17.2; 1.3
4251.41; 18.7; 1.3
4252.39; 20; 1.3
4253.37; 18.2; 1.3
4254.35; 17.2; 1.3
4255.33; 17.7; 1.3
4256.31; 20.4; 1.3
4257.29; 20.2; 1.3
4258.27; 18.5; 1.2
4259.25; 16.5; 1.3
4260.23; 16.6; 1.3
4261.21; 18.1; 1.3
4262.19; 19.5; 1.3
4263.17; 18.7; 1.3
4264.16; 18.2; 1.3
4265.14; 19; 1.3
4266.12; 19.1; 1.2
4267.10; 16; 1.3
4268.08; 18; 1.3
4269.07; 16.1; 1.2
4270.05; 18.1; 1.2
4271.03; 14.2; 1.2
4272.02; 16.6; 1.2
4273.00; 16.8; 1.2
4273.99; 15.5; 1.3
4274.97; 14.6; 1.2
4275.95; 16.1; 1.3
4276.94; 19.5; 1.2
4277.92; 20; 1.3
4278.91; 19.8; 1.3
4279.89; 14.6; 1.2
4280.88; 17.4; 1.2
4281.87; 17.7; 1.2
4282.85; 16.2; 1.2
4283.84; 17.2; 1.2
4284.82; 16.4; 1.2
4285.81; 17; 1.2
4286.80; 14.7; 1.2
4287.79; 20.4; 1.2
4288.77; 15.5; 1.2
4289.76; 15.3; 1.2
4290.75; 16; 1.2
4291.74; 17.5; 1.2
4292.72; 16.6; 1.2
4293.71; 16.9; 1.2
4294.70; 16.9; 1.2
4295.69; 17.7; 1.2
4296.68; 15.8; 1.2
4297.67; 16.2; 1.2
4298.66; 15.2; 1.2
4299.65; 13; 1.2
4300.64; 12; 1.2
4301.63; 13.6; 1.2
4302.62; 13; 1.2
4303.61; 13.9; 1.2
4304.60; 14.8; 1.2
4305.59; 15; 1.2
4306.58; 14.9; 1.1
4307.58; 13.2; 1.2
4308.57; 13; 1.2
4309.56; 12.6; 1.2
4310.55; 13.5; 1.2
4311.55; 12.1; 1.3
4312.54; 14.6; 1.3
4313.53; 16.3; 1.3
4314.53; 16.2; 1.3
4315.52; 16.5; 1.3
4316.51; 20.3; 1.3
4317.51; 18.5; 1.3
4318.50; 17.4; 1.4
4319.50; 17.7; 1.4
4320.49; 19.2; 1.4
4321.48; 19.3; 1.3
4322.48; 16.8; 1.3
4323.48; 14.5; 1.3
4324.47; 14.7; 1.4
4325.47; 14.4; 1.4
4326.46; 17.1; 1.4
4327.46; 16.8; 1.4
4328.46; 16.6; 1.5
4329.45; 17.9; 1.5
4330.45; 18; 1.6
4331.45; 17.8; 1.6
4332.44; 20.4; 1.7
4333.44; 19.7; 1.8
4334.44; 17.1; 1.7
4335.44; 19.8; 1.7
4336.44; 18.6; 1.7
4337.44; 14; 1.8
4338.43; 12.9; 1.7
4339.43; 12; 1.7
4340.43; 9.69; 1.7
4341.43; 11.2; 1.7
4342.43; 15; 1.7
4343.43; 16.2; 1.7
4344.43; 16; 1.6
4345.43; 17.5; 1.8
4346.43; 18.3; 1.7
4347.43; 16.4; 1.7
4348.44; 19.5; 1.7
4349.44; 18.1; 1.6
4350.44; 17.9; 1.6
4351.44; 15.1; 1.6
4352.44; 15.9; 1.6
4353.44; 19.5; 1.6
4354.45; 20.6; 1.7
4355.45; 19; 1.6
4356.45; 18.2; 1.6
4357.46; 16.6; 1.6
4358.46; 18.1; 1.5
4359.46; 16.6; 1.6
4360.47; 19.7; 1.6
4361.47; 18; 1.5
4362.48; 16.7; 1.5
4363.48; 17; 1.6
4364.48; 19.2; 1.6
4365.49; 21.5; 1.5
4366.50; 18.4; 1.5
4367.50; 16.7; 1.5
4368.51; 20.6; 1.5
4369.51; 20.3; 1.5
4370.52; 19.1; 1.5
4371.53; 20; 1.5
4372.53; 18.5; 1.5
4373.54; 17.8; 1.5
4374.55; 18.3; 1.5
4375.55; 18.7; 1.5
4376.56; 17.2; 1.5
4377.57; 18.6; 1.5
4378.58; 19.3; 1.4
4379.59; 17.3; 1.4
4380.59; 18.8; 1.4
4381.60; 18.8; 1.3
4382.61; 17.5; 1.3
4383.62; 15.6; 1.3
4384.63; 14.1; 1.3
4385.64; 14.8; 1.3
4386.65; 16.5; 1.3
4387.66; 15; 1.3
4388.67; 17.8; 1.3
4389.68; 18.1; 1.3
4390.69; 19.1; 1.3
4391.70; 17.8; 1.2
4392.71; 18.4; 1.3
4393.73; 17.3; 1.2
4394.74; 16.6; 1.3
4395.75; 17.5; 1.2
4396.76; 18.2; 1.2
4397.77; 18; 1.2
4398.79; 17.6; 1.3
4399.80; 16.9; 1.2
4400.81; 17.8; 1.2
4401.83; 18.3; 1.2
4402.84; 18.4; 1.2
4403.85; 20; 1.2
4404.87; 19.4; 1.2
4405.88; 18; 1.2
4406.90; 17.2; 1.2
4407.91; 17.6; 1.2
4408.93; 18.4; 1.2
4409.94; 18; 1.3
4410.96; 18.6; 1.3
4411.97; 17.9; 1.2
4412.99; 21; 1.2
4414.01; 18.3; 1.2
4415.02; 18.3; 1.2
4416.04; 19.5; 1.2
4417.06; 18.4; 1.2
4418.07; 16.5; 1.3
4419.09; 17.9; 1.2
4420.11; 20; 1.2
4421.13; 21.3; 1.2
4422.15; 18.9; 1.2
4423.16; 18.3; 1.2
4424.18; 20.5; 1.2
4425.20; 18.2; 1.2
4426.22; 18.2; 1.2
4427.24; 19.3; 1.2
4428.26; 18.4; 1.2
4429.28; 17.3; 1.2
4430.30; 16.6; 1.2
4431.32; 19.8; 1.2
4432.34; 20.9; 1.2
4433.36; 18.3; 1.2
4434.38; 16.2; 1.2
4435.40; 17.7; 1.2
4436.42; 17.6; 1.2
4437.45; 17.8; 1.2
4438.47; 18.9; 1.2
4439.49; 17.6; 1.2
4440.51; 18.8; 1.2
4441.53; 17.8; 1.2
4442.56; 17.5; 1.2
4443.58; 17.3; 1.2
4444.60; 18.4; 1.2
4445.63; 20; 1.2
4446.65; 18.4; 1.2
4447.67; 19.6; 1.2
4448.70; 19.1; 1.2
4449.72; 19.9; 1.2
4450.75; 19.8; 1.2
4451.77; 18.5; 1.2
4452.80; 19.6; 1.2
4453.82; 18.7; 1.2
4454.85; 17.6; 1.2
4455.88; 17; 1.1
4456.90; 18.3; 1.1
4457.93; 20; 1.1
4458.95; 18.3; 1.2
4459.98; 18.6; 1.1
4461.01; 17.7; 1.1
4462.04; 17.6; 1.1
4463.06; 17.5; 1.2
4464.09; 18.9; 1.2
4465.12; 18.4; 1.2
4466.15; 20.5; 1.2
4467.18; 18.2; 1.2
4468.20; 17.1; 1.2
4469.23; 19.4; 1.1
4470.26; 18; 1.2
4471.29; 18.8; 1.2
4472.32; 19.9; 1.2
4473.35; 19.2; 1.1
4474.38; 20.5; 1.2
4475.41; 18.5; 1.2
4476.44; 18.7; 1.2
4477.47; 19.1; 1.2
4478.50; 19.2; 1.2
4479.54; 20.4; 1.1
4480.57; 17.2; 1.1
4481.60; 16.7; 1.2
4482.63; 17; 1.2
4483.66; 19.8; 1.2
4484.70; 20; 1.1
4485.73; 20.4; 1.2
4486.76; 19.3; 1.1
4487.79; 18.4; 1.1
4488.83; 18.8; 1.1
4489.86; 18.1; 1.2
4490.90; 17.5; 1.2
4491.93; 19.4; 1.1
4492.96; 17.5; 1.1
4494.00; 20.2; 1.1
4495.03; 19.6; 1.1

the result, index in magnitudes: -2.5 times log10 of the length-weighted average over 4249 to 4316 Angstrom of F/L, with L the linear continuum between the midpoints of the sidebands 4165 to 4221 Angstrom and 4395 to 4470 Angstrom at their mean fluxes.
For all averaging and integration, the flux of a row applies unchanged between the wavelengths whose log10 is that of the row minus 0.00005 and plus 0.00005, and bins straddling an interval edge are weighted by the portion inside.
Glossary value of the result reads 0.126 mag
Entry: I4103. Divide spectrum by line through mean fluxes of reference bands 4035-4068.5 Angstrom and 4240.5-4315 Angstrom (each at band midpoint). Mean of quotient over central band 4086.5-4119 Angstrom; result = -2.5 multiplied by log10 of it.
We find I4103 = 0.08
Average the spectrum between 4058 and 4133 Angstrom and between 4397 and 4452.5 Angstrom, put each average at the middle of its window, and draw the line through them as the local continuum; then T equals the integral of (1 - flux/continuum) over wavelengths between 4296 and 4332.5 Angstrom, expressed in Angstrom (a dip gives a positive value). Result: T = 5.0 Angstrom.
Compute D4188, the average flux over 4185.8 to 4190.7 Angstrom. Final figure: 17.7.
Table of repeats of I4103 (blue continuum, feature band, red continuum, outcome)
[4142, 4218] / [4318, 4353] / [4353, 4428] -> 0.11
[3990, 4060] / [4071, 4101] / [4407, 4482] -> 0.05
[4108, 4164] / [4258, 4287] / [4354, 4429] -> 0.07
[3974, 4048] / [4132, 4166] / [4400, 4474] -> -0.05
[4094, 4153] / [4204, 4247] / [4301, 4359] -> -0.08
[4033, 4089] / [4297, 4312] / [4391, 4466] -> 0.32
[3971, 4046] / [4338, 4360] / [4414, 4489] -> 0.13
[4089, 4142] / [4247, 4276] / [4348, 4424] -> 0.03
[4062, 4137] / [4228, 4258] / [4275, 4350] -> -0.11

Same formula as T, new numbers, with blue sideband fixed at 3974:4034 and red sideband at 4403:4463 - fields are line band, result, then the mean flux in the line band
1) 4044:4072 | -1.3 Angstrom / 18.7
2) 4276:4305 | 3.3 Angstrom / 16.2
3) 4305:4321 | 2.3 Angstrom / 15.7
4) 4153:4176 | -1.3 Angstrom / 19.1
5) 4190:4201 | 0.4 Angstrom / 17.5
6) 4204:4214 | -0.4 Angstrom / 18.9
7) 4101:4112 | 2.0 Angstrom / 14.8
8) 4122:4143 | -1.1 Angstrom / 19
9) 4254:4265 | -0.1 Angstrom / 18.4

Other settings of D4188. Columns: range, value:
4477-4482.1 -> 18.5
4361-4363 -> 17.3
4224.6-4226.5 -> 16.6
